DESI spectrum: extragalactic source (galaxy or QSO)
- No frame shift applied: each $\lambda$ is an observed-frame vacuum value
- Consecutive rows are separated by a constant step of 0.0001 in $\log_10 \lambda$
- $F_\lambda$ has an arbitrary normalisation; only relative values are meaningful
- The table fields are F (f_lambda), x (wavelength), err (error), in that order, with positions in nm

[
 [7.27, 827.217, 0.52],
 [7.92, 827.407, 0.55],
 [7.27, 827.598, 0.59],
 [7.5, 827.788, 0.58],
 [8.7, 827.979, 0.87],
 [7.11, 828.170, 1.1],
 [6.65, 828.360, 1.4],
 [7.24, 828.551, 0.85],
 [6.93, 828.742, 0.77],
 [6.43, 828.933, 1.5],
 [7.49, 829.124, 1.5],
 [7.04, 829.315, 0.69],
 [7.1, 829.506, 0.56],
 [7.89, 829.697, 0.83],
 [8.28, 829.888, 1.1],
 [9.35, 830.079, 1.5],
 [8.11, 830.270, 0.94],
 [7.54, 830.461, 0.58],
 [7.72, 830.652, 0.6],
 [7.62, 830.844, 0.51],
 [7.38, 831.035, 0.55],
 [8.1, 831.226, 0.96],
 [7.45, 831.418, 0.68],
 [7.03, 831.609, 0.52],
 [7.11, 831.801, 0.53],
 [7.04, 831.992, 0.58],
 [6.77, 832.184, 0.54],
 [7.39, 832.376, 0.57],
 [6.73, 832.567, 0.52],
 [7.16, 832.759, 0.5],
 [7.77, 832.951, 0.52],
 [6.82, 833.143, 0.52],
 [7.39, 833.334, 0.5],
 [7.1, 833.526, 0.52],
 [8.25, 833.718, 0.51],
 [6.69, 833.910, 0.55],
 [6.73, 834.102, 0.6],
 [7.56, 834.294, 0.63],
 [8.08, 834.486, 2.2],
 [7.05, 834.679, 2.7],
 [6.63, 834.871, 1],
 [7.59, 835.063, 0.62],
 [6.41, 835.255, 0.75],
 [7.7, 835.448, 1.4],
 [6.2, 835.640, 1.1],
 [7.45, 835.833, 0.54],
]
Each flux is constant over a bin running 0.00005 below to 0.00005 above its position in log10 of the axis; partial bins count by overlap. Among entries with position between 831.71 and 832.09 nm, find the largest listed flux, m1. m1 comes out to 7.11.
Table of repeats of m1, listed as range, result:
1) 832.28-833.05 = 7.77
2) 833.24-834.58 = 8.25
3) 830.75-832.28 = 8.1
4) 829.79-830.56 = 9.35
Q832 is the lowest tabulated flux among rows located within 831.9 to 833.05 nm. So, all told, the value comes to 6.73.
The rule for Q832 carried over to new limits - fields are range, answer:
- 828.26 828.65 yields 6.65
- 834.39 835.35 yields 6.41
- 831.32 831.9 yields 7.03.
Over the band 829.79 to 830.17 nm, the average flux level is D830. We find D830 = 8.81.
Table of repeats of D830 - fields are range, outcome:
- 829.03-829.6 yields 7.21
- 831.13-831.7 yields 7.53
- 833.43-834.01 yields 7.34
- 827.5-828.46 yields 7.45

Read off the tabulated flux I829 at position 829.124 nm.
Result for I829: 7.49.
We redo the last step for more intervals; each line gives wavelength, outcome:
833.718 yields 8.25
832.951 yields 7.77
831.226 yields 8.1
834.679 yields 7.05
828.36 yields 6.65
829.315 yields 7.04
